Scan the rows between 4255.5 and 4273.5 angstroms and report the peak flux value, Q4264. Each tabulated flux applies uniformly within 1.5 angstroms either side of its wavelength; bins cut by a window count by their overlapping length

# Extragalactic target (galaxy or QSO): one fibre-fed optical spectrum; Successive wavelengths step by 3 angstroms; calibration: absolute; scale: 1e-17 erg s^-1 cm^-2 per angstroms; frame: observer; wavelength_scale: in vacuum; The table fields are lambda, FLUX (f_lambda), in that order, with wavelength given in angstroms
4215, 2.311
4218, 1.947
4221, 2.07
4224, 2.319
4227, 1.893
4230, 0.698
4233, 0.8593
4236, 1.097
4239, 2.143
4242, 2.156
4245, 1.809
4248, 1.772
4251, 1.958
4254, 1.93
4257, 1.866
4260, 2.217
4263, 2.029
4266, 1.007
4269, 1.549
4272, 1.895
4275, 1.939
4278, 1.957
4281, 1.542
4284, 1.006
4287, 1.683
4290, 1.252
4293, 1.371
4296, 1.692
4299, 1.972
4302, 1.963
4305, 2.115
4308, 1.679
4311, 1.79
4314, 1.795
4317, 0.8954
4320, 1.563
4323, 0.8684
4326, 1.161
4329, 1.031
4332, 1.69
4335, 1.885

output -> 2.217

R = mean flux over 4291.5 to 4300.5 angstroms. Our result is 1.68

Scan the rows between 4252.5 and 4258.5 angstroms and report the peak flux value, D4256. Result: 1.93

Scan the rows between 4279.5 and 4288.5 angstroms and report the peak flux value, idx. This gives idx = 1.683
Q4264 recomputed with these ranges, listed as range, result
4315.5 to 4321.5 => 1.563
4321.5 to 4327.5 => 1.161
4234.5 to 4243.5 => 2.156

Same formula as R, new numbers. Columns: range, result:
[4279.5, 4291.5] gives 1.37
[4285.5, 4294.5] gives 1.44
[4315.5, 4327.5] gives 1.12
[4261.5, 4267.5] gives 1.52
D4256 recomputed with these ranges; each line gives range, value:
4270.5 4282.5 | 1.957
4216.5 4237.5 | 2.319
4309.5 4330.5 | 1.795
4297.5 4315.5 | 2.115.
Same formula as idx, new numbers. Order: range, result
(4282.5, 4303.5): 1.972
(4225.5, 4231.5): 1.893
